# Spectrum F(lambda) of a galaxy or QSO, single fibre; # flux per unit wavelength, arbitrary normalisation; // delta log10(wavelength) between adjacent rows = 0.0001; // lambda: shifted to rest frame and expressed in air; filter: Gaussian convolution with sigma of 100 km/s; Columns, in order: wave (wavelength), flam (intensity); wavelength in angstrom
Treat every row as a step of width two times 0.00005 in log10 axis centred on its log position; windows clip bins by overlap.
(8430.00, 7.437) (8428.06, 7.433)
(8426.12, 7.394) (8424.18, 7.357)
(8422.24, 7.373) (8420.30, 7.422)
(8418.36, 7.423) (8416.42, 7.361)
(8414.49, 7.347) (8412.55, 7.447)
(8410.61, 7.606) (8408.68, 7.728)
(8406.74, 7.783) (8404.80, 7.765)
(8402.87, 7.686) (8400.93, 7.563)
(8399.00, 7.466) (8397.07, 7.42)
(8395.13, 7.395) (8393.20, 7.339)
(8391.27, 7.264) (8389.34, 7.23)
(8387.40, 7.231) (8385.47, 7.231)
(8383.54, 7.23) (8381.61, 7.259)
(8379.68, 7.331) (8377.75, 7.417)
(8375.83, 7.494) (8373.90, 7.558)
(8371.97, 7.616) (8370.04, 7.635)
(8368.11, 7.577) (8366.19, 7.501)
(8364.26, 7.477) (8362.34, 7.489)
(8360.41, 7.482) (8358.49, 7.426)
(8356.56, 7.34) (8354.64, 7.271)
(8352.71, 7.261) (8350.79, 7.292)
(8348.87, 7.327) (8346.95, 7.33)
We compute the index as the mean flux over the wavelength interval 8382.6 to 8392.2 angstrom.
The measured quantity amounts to 7.23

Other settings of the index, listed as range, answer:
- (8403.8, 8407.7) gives 7.77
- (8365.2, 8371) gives 7.57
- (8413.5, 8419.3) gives 7.38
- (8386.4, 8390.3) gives 7.22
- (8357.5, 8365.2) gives 7.47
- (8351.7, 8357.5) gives 7.29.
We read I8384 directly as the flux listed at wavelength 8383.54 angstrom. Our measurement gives 7.23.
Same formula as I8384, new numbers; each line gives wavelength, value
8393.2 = 7.339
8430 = 7.437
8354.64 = 7.271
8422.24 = 7.373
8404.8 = 7.765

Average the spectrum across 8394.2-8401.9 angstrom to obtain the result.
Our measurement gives 7.46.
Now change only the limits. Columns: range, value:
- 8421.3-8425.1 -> 7.36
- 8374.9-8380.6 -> 7.42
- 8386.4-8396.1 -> 7.29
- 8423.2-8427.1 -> 7.38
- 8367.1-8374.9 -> 7.59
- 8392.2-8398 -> 7.38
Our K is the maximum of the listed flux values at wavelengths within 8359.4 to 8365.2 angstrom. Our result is 7.489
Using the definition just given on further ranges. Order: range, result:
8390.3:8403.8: 7.686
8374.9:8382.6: 7.494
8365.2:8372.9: 7.635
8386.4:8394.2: 7.339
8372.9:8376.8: 7.558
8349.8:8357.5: 7.34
